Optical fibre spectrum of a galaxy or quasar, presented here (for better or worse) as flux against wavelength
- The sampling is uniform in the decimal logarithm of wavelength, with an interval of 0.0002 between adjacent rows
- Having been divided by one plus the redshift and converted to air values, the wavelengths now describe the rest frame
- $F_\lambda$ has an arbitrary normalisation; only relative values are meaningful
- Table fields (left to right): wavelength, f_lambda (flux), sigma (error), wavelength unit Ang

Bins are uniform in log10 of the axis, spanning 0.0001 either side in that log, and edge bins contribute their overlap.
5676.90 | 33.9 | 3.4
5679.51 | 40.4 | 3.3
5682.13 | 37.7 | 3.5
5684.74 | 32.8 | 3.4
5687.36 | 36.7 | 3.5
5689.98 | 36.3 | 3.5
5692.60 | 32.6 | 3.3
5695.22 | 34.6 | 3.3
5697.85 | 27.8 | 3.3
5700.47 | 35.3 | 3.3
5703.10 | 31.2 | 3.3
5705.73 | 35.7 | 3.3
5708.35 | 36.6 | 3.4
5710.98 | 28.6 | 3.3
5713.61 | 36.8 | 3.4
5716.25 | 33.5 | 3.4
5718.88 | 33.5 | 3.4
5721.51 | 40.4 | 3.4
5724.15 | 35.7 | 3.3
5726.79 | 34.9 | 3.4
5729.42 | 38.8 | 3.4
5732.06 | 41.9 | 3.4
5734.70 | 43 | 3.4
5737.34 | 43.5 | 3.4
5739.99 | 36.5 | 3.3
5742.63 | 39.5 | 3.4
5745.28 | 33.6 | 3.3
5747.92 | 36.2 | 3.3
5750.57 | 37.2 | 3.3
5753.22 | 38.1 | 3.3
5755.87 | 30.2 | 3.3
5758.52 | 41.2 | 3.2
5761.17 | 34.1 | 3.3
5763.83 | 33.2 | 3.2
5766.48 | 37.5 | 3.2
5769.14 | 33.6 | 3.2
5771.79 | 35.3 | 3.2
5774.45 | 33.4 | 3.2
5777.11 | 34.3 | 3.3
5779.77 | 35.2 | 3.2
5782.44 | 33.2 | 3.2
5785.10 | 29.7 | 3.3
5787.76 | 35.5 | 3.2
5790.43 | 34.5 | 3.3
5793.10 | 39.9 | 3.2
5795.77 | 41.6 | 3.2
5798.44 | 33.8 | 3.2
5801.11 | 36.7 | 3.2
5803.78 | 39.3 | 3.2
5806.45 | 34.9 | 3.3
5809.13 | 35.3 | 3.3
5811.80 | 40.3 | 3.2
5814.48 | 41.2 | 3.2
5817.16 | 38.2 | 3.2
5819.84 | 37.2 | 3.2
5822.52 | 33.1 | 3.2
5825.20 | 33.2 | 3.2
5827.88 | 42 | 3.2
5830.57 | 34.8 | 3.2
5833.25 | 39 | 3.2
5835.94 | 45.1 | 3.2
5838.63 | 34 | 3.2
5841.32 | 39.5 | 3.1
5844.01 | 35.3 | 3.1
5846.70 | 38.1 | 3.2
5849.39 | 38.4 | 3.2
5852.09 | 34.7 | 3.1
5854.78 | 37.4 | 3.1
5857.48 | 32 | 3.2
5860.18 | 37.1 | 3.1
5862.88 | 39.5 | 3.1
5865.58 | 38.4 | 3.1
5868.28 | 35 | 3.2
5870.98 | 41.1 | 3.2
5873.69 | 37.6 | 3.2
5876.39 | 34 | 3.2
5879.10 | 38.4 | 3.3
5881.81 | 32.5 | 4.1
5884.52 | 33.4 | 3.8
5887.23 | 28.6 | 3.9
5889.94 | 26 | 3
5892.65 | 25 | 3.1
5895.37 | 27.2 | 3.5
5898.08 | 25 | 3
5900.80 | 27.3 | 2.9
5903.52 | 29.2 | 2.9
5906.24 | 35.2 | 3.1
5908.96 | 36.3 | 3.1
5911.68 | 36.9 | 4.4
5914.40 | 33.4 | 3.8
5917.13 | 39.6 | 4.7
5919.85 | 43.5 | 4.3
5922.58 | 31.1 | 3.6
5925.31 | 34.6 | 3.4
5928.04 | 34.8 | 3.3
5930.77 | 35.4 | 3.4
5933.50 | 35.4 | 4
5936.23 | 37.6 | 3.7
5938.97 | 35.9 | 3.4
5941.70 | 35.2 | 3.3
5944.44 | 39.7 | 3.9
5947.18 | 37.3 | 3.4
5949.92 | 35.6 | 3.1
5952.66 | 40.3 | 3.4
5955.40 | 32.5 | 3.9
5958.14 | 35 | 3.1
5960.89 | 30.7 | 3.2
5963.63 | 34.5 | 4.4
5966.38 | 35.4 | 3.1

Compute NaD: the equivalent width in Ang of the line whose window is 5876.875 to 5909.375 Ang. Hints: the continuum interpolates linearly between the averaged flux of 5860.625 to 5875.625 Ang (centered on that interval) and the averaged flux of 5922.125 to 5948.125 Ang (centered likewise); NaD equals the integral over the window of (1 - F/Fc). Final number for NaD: 6.1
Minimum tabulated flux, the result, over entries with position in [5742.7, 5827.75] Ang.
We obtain 29.7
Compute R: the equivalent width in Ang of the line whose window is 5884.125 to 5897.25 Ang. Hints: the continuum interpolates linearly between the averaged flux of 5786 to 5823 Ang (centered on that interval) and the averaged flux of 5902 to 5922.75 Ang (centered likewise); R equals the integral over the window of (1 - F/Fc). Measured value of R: 3.13 Ang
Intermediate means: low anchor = 37.3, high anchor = 35.8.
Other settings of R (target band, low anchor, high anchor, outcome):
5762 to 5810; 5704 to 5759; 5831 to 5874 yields 2.3 Ang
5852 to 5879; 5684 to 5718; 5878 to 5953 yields -2.4 Ang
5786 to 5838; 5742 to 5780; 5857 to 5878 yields -1.9 Ang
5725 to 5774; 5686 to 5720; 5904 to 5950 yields -4.0 Ang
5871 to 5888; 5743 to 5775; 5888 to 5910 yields -2.9 Ang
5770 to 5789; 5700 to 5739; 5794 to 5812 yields 1.7 Ang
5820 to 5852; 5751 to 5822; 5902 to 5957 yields -1.2 Ang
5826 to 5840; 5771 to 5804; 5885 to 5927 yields -1.9 Ang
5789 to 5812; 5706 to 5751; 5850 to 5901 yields -1.3 Ang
